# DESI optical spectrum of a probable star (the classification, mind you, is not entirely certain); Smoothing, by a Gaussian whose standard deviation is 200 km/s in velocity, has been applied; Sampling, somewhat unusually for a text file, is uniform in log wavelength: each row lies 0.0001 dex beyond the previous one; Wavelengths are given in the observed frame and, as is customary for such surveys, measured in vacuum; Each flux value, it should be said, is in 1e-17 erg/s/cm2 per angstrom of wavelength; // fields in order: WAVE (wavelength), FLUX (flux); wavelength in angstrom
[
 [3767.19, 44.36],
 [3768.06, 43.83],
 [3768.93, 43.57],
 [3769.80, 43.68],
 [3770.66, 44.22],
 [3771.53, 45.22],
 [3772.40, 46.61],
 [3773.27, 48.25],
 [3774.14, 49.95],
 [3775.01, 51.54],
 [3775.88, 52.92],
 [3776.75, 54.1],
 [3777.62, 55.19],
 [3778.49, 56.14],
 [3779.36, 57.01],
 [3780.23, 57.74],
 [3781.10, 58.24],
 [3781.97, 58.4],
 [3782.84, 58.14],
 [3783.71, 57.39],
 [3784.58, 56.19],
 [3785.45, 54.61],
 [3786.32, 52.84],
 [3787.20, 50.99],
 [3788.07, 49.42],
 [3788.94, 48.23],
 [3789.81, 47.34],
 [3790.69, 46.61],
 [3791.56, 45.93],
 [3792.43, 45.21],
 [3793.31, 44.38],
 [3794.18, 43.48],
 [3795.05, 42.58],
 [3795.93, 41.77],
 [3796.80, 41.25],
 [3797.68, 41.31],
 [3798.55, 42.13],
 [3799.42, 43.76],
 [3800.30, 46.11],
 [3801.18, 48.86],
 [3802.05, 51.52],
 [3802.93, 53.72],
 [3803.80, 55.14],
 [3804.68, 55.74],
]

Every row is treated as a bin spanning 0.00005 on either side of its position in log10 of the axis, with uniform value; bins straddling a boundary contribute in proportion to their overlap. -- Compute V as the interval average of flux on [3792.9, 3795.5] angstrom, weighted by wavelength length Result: 43.5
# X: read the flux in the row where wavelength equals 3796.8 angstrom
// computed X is 41.25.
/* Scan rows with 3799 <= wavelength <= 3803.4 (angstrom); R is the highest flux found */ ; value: 53.72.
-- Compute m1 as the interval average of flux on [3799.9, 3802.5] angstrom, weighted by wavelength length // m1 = 48.8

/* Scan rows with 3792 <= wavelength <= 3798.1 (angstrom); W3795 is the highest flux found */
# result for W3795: 45.21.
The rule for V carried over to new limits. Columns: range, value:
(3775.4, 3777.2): 53.4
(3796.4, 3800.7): 42.9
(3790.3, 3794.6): 45.1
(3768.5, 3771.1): 43.9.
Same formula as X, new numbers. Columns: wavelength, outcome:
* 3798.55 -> 42.13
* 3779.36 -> 57.01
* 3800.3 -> 46.11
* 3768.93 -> 43.57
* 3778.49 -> 56.14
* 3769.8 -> 43.68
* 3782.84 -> 58.14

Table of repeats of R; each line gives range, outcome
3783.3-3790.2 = 57.39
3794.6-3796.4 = 42.58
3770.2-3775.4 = 51.54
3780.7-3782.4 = 58.4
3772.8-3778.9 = 56.14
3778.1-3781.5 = 58.24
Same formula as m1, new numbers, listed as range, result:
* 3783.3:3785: 56.8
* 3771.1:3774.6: 47.5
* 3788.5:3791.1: 47.4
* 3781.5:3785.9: 57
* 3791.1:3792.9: 45.6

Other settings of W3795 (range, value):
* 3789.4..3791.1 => 47.34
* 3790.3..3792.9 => 46.61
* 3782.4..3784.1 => 58.14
